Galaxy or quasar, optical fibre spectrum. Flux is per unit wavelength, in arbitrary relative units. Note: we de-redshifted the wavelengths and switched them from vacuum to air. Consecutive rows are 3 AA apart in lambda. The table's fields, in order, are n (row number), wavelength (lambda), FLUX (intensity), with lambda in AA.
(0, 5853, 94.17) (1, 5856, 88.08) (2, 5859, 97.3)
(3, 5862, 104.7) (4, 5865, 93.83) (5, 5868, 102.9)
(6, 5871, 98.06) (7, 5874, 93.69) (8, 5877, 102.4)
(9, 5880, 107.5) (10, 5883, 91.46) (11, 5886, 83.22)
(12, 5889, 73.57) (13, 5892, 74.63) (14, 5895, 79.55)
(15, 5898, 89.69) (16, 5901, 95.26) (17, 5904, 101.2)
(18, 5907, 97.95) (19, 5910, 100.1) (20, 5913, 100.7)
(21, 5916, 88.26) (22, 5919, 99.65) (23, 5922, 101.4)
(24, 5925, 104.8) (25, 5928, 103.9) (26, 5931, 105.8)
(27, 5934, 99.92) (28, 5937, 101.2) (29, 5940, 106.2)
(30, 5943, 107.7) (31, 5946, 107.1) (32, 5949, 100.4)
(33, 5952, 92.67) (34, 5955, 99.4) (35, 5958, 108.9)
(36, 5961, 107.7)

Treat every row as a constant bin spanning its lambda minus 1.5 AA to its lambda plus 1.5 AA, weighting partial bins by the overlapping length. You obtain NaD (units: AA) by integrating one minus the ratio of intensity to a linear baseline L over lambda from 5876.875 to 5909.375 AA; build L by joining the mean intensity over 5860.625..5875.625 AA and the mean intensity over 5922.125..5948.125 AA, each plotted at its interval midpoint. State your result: 3.36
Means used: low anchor 98.6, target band 90.3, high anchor 104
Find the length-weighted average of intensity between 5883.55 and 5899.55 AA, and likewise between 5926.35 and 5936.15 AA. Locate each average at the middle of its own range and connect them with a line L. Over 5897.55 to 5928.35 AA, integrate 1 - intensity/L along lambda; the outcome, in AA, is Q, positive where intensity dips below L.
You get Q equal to -1.9 AA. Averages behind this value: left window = 80.9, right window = 103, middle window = 98.5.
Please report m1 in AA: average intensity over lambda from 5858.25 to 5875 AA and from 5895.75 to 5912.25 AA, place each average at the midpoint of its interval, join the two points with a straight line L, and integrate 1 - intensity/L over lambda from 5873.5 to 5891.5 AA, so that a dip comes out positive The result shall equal 1.2 AA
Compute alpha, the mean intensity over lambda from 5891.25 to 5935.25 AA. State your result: 96.5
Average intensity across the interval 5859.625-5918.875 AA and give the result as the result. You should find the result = 93.8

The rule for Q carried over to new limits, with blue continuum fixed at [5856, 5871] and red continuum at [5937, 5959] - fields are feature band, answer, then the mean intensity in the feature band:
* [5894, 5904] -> 1.0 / 90.6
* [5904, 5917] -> 0.4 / 97.6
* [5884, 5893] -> 2.0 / 78.1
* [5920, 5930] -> -0.2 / 103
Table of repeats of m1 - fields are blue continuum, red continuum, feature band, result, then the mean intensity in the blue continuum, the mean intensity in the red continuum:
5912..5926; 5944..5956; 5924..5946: -1.09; 98.7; 100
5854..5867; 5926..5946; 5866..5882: -0.45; 96.2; 104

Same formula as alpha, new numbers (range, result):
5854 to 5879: 97.7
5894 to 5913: 94.9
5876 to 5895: 87.7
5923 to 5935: 104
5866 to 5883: 99.9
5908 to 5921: 97.4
